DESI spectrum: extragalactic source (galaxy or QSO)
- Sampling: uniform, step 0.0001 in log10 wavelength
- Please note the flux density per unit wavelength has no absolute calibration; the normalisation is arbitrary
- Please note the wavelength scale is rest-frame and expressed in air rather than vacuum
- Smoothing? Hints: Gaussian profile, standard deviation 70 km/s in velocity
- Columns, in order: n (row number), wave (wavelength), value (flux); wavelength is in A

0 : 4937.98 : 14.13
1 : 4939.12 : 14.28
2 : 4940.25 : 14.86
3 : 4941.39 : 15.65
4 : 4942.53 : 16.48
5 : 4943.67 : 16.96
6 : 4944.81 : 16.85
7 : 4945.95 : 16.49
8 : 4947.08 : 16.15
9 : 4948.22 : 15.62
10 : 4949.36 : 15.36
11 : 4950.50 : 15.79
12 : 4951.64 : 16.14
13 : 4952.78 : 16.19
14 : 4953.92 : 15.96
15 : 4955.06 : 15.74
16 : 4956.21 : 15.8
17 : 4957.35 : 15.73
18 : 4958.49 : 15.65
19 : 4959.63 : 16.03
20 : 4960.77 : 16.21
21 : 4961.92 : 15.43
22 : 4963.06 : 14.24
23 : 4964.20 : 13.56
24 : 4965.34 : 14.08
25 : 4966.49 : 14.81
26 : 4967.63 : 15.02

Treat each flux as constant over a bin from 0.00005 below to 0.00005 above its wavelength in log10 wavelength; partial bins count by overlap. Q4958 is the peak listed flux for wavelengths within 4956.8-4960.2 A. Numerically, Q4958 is 16.03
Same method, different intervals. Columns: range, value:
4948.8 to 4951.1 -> 15.79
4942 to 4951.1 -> 16.96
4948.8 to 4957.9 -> 16.19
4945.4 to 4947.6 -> 16.49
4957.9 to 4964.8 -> 16.21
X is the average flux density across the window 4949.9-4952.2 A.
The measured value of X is 16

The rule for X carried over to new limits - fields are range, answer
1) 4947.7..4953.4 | 15.8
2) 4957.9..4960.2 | 15.9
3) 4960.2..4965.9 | 14.7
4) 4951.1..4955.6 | 16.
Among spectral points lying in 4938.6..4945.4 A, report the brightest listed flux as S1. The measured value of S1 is 16.96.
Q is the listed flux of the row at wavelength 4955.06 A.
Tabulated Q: 15.74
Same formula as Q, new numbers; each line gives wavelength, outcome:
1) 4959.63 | 16.03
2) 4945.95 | 16.49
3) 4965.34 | 14.08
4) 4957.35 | 15.73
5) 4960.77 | 16.21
